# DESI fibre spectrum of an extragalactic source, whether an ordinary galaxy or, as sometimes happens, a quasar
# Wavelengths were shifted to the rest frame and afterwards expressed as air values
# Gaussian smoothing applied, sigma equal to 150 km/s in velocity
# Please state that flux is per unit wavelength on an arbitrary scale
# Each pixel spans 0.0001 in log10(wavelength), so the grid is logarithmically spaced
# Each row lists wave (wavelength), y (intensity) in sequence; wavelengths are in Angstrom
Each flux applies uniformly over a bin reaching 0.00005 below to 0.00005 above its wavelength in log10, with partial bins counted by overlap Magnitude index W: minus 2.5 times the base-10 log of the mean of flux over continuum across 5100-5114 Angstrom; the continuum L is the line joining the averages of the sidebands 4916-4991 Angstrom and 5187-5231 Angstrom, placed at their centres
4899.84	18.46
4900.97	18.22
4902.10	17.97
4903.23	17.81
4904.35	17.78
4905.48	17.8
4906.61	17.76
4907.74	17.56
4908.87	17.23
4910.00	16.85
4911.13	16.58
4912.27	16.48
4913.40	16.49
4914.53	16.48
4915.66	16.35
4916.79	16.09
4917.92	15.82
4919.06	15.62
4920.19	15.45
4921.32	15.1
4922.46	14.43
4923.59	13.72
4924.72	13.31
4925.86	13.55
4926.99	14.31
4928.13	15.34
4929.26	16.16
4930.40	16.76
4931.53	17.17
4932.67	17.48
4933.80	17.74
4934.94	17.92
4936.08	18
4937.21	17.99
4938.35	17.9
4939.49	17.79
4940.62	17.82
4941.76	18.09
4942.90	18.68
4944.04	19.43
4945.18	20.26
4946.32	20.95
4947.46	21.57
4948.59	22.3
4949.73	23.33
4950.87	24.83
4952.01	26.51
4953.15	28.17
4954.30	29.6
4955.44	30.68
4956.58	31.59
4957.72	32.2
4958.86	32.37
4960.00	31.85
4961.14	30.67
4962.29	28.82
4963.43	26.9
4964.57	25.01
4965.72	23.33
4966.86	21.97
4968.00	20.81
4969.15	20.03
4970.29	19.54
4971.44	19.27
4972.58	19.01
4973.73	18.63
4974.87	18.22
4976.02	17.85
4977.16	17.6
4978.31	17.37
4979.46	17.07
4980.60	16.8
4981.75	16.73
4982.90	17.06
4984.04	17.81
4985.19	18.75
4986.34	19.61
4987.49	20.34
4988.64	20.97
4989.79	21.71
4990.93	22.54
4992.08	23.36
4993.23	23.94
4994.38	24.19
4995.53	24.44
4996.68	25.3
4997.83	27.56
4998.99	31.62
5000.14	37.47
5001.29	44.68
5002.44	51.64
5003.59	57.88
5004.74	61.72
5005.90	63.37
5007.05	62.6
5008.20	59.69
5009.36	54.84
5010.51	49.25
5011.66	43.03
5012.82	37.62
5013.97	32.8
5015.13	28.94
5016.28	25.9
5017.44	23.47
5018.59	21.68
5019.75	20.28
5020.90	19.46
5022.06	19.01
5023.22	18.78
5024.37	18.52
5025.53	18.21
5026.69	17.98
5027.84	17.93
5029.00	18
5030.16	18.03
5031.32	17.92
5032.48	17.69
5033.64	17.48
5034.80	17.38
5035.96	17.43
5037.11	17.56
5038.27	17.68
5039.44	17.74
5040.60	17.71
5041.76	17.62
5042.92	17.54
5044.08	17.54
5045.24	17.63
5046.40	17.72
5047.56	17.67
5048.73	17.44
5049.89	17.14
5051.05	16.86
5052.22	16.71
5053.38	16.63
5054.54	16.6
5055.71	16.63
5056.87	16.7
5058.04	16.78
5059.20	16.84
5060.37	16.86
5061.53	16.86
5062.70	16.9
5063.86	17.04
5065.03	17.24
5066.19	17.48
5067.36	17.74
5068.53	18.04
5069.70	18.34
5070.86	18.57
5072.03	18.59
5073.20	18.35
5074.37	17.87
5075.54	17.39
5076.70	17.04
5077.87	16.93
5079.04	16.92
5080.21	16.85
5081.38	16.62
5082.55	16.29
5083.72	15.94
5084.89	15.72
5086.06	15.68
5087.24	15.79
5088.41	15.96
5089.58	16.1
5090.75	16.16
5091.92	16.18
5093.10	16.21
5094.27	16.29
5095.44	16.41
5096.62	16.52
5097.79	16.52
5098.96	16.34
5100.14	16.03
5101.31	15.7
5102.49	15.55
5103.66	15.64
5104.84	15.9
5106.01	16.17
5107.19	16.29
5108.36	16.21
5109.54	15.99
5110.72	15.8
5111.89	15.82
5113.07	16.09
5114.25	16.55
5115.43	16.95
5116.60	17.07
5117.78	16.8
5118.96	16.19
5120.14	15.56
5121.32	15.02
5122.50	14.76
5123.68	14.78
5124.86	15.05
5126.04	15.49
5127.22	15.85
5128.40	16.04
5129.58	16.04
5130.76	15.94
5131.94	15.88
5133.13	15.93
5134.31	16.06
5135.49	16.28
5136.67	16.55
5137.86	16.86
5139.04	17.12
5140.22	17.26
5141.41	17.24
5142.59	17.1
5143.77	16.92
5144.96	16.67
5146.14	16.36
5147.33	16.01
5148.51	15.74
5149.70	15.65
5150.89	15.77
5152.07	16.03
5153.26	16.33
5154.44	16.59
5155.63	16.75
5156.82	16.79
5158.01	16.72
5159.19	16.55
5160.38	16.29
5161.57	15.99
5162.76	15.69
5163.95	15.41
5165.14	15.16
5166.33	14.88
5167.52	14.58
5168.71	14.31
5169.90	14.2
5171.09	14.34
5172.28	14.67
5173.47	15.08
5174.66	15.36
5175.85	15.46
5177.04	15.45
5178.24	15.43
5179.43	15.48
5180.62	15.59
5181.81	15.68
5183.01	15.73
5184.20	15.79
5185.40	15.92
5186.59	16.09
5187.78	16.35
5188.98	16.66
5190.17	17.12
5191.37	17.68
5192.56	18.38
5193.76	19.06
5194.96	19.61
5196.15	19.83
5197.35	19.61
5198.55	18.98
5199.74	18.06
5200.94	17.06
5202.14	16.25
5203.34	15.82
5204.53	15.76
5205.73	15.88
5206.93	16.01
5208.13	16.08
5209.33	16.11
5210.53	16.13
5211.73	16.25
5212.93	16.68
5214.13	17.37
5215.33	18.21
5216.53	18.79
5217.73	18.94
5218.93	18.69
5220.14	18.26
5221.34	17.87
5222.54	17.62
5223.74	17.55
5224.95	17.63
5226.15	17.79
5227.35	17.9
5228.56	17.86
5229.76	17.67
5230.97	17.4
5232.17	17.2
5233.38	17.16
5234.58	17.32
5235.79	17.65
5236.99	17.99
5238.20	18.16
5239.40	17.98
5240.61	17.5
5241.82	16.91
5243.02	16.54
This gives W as 0.17 mag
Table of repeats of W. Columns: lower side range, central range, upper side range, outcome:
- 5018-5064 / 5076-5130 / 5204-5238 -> 0.10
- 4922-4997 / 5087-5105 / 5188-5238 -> 0.19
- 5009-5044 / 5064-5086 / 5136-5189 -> 0.18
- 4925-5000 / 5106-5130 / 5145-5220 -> 0.13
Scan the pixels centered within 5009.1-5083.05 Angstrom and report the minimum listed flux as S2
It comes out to 16.29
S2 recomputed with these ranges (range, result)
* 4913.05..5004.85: 13.31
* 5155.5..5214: 14.2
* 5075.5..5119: 15.55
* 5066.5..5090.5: 15.68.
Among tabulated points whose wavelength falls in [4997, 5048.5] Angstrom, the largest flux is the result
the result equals 63.37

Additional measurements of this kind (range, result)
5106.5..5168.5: 17.26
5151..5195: 19.61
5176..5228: 19.83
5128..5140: 17.12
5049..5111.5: 18.59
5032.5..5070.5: 18.34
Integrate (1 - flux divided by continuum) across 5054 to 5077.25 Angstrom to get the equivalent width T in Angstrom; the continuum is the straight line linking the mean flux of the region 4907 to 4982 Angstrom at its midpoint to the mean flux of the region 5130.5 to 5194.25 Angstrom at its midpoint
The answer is 0.5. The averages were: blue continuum 20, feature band 17.4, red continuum 16.1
